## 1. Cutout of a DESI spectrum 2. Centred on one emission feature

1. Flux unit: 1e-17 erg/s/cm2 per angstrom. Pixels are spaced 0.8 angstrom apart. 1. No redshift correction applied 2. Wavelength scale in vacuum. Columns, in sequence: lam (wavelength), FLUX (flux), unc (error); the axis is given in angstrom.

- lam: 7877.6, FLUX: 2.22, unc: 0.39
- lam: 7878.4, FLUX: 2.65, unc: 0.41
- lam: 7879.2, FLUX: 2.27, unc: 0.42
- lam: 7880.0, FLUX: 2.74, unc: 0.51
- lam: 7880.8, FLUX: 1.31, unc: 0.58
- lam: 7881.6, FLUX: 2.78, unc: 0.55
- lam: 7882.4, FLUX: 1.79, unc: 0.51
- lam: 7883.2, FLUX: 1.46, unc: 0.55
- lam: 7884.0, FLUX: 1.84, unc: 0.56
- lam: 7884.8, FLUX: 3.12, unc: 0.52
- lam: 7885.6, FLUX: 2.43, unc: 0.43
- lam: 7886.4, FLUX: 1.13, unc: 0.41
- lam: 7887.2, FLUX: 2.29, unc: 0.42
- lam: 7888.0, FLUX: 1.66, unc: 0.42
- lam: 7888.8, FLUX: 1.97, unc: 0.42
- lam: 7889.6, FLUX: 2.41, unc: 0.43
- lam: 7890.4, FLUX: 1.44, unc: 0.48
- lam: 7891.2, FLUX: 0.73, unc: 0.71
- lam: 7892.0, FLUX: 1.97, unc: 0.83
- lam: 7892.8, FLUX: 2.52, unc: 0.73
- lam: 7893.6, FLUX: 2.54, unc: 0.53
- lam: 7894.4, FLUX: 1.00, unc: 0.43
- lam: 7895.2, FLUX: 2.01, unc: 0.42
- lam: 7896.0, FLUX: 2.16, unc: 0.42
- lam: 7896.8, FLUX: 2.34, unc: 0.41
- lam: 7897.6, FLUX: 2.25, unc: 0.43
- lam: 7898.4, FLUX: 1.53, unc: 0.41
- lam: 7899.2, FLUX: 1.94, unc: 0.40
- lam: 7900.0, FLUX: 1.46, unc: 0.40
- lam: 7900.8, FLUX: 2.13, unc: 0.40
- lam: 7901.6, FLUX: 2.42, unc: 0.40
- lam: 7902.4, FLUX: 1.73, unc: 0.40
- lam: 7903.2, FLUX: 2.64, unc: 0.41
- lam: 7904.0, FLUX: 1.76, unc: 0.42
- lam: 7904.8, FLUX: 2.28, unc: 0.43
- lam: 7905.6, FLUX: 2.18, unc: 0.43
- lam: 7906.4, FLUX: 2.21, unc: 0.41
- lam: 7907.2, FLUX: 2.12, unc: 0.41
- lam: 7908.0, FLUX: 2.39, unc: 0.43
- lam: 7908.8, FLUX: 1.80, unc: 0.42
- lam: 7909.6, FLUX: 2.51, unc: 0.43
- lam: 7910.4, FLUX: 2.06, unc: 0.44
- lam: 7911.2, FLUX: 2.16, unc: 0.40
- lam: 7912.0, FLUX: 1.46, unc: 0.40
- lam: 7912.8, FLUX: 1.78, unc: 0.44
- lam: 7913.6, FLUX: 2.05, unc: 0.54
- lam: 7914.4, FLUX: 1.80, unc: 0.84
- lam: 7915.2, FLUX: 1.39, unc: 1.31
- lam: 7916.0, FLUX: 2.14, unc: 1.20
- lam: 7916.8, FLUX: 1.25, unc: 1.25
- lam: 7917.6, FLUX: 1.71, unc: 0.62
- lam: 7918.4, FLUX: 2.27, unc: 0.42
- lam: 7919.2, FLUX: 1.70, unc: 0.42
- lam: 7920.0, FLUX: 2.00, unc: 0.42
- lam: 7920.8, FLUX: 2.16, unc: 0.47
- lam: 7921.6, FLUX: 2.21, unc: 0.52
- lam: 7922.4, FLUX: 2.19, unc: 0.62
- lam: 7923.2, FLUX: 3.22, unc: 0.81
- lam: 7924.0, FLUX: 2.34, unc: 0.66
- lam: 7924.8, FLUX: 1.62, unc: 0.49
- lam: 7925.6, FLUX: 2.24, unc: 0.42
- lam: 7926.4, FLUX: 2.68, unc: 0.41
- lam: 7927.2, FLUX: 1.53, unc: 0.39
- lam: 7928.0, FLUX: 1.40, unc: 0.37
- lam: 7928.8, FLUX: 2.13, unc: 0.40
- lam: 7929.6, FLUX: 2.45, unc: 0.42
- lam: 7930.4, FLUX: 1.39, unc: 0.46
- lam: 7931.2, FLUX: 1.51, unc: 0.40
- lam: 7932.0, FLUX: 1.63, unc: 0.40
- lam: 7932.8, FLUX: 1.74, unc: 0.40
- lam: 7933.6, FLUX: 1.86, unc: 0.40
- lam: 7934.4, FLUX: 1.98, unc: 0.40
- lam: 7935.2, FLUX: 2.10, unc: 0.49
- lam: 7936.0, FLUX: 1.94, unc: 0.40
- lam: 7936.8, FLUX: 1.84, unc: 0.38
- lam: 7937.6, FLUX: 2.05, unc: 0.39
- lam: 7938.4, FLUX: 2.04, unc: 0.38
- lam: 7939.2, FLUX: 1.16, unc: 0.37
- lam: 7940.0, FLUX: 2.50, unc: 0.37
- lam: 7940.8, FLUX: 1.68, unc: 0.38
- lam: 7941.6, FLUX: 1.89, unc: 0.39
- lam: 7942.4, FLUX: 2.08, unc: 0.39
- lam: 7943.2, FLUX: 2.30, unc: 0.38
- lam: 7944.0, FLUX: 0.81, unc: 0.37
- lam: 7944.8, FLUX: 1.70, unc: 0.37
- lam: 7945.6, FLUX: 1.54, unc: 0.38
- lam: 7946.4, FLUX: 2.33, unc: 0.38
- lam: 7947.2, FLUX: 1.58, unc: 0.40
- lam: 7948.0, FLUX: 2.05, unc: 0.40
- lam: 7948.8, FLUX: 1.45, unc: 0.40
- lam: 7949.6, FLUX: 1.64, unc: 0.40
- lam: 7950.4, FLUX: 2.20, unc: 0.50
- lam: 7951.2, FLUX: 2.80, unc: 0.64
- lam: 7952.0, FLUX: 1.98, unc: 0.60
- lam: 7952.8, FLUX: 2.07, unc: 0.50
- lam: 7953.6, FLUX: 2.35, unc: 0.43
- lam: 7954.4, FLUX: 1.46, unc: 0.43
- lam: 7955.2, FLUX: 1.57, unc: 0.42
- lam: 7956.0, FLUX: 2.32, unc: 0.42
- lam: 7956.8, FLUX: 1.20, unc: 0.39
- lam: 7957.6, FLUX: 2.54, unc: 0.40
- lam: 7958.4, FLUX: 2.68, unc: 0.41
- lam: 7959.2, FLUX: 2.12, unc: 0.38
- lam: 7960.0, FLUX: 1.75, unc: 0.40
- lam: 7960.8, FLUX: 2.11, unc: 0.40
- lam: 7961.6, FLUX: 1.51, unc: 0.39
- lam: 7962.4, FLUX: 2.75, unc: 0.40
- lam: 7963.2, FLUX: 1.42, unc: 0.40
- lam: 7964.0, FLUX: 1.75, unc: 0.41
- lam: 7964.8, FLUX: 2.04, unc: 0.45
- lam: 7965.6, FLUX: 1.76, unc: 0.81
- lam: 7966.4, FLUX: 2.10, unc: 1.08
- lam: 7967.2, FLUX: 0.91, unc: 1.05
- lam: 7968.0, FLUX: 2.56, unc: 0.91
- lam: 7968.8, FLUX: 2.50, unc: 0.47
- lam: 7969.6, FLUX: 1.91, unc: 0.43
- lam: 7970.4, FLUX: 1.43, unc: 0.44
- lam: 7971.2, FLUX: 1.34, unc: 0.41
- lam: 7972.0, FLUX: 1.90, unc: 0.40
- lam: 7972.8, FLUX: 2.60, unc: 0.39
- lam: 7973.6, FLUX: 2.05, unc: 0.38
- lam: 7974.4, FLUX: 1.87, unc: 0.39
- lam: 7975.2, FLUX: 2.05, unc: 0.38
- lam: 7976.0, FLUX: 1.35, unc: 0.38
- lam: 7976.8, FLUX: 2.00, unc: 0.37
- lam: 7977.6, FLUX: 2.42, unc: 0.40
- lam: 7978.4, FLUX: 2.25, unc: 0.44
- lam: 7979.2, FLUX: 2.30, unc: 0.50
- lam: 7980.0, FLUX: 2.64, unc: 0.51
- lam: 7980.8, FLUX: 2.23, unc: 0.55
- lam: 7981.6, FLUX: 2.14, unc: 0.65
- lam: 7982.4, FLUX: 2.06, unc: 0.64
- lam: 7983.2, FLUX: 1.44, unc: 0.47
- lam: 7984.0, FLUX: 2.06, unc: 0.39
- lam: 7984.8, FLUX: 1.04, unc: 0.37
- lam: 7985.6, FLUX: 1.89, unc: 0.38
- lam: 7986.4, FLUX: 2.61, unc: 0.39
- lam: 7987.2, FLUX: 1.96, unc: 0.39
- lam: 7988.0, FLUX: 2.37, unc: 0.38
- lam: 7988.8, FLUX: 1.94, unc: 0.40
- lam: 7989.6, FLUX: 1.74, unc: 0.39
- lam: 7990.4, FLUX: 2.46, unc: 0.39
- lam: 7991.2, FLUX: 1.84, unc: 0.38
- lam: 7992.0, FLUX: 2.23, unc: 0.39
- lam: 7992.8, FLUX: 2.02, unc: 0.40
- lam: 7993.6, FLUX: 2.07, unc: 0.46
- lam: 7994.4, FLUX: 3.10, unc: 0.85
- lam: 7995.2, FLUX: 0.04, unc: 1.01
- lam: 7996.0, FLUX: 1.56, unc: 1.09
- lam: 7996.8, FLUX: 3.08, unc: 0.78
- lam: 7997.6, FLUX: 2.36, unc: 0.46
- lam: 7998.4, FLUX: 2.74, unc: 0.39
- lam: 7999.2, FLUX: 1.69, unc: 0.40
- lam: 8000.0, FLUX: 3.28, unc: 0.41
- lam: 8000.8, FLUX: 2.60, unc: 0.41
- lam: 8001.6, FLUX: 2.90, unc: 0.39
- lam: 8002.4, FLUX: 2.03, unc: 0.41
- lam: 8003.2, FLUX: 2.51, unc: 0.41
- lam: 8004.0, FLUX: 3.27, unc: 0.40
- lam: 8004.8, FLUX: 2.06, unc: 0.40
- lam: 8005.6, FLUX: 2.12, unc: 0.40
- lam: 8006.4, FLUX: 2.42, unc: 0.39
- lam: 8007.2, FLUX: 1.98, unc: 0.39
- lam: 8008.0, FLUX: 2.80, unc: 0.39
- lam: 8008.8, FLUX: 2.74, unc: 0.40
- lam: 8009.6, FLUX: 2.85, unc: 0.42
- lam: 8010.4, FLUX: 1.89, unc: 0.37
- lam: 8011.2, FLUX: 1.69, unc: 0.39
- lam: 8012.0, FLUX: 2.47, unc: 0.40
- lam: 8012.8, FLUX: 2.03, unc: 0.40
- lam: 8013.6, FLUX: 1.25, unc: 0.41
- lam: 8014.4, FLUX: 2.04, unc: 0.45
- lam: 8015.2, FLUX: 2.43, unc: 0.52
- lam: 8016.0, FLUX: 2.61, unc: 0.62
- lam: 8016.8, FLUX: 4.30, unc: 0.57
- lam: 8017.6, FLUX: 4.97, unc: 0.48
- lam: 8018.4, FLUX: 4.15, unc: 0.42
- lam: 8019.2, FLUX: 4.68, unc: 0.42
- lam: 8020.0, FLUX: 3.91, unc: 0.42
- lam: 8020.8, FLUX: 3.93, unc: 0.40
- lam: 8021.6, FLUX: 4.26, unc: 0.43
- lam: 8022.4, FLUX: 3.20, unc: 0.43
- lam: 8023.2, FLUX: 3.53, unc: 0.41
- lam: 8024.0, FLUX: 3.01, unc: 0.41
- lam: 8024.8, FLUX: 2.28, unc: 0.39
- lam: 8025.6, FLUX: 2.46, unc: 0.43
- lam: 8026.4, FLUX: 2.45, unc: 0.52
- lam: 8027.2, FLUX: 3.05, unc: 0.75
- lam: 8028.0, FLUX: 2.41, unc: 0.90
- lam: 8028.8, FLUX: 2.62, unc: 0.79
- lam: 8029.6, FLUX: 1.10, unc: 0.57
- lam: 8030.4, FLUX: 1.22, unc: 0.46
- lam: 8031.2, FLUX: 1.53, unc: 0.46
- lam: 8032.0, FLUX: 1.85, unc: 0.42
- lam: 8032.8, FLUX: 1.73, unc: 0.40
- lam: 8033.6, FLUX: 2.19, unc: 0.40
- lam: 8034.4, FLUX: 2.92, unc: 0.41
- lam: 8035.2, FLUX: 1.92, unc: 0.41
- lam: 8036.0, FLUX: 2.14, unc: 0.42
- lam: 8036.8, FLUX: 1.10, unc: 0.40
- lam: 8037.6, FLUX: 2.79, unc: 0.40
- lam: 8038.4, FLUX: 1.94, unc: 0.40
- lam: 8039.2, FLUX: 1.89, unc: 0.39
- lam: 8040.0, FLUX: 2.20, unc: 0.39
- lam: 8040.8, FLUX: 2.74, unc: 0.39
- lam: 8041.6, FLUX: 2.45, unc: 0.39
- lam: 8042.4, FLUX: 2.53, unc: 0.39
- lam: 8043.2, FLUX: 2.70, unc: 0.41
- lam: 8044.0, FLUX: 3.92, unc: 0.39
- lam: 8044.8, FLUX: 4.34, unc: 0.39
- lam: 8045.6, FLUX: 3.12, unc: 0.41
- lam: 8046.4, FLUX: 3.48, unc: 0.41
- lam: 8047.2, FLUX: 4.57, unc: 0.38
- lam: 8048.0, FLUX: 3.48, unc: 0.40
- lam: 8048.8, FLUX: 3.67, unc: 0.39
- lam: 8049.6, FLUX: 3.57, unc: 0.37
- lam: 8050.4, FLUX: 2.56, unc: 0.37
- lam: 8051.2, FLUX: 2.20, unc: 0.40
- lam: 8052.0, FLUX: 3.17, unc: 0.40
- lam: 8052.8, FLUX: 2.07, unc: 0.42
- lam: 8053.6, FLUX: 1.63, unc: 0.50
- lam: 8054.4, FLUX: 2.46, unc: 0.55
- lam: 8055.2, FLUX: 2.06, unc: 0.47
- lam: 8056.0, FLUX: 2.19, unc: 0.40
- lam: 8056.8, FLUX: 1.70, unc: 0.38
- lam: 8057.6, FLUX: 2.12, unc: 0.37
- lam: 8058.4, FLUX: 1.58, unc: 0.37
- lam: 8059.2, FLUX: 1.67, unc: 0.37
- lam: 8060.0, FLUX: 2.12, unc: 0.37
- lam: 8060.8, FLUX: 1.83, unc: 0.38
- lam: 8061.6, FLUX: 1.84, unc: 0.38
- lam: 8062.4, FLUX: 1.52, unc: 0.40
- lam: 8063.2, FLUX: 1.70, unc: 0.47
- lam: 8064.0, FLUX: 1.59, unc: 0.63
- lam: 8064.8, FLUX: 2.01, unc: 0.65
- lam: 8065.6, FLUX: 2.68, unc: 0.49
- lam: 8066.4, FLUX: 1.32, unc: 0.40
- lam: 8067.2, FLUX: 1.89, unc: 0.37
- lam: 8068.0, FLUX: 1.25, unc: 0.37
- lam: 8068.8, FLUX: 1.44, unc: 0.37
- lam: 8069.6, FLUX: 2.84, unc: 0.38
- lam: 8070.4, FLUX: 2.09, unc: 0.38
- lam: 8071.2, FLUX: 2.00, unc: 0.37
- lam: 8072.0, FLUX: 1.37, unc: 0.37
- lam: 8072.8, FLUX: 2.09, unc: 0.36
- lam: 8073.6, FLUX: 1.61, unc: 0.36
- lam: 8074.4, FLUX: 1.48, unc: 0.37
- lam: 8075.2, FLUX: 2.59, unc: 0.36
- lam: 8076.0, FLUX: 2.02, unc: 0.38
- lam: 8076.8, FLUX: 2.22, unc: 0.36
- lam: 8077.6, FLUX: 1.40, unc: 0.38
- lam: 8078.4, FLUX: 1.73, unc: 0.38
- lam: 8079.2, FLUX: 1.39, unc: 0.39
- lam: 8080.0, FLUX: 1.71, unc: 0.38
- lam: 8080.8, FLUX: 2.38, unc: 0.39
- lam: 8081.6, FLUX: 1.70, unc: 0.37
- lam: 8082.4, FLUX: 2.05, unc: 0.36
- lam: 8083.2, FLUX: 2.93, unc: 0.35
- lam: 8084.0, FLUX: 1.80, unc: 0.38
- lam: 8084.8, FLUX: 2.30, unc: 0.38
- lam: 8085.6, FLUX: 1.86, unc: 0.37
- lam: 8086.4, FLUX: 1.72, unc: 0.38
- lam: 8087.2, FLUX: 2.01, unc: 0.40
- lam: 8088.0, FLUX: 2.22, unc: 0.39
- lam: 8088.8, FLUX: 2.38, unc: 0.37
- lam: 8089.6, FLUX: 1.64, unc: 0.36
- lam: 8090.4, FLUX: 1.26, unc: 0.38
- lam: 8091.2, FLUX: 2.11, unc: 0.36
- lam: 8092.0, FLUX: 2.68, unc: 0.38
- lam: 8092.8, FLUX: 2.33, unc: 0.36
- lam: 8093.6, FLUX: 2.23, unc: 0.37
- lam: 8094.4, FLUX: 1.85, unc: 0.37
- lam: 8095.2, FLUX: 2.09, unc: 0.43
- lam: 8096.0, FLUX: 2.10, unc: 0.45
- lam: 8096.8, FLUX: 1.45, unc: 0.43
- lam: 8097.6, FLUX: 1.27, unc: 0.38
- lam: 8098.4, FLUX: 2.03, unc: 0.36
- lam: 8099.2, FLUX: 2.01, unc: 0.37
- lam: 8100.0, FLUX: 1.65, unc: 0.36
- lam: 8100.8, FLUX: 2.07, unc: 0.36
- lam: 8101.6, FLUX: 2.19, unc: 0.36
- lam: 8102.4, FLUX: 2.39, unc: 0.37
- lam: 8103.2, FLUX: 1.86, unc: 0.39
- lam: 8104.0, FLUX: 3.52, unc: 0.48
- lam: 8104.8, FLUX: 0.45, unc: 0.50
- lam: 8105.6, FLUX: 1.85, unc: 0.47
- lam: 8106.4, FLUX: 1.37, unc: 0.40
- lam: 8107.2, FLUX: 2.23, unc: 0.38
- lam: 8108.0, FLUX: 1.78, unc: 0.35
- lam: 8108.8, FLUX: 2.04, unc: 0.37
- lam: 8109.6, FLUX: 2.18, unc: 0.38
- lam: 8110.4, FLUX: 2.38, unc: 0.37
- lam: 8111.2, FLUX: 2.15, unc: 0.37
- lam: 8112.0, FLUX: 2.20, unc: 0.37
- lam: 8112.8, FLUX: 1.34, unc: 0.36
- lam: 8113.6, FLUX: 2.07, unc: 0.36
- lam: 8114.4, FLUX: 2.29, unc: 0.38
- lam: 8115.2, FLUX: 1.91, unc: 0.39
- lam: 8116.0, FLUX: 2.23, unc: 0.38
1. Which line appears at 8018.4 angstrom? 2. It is H-alpha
